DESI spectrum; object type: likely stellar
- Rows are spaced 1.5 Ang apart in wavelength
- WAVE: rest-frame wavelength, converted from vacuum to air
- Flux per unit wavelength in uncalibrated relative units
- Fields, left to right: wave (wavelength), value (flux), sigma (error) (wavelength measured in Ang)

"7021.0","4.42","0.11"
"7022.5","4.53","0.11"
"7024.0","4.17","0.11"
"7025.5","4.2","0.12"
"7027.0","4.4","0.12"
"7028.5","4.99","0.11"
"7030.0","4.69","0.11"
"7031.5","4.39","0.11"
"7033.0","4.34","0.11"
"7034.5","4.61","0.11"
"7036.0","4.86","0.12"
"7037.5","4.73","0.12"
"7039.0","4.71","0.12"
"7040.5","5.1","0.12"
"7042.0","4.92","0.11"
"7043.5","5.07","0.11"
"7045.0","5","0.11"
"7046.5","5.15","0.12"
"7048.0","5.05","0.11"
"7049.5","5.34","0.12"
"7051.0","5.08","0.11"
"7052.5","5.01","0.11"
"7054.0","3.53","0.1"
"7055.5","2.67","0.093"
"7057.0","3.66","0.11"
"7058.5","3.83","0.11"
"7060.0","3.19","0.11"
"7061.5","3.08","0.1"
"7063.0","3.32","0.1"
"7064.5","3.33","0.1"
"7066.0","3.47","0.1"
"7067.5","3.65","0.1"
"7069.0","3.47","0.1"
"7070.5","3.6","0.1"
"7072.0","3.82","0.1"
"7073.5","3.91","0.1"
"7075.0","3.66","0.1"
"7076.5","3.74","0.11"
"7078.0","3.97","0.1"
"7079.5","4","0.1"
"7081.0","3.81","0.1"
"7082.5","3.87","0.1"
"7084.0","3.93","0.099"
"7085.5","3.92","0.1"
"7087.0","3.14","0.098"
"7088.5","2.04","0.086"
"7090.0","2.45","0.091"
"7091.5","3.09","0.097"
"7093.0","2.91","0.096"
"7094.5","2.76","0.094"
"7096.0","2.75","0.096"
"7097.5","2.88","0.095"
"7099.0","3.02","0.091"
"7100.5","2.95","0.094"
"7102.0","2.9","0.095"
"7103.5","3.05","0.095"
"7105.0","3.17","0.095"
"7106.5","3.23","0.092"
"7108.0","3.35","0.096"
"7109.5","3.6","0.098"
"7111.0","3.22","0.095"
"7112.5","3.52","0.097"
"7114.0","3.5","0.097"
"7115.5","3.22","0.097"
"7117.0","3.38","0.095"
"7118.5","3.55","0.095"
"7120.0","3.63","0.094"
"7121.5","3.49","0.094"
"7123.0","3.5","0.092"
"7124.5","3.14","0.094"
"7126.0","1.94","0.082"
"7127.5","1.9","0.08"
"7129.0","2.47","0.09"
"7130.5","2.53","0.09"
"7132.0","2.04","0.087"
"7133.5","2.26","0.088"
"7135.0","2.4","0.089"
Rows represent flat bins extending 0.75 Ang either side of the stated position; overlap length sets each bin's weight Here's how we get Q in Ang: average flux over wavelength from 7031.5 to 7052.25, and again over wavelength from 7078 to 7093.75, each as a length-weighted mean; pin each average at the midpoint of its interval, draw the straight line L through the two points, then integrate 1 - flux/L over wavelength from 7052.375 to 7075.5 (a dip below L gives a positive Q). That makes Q 3.2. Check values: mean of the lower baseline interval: 4.9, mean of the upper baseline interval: 3.35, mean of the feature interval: 3.54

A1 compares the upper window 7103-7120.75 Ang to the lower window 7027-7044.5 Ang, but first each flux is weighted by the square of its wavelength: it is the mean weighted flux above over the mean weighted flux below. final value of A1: 0.73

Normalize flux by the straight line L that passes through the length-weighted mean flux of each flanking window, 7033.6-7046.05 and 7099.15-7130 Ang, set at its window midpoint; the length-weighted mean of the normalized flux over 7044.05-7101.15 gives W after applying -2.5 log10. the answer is 0.137 mag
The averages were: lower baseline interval 4.88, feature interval 3.64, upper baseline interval 3.13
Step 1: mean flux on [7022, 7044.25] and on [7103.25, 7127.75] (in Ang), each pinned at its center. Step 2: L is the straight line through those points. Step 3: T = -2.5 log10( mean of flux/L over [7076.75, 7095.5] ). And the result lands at 0.13 mag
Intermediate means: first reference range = 4.65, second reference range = 3.23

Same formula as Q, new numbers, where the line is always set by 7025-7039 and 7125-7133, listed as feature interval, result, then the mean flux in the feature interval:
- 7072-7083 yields -1.19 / 3.85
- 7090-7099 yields 0.59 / 2.85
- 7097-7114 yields -2.56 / 3.19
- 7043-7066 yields -0.33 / 4.12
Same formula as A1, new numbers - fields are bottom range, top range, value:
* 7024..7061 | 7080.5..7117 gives 0.72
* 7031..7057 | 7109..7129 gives 0.70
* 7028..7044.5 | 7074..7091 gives 0.74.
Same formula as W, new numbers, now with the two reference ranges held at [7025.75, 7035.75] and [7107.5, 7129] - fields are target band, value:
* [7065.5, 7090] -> 0.07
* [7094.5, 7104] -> 0.20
